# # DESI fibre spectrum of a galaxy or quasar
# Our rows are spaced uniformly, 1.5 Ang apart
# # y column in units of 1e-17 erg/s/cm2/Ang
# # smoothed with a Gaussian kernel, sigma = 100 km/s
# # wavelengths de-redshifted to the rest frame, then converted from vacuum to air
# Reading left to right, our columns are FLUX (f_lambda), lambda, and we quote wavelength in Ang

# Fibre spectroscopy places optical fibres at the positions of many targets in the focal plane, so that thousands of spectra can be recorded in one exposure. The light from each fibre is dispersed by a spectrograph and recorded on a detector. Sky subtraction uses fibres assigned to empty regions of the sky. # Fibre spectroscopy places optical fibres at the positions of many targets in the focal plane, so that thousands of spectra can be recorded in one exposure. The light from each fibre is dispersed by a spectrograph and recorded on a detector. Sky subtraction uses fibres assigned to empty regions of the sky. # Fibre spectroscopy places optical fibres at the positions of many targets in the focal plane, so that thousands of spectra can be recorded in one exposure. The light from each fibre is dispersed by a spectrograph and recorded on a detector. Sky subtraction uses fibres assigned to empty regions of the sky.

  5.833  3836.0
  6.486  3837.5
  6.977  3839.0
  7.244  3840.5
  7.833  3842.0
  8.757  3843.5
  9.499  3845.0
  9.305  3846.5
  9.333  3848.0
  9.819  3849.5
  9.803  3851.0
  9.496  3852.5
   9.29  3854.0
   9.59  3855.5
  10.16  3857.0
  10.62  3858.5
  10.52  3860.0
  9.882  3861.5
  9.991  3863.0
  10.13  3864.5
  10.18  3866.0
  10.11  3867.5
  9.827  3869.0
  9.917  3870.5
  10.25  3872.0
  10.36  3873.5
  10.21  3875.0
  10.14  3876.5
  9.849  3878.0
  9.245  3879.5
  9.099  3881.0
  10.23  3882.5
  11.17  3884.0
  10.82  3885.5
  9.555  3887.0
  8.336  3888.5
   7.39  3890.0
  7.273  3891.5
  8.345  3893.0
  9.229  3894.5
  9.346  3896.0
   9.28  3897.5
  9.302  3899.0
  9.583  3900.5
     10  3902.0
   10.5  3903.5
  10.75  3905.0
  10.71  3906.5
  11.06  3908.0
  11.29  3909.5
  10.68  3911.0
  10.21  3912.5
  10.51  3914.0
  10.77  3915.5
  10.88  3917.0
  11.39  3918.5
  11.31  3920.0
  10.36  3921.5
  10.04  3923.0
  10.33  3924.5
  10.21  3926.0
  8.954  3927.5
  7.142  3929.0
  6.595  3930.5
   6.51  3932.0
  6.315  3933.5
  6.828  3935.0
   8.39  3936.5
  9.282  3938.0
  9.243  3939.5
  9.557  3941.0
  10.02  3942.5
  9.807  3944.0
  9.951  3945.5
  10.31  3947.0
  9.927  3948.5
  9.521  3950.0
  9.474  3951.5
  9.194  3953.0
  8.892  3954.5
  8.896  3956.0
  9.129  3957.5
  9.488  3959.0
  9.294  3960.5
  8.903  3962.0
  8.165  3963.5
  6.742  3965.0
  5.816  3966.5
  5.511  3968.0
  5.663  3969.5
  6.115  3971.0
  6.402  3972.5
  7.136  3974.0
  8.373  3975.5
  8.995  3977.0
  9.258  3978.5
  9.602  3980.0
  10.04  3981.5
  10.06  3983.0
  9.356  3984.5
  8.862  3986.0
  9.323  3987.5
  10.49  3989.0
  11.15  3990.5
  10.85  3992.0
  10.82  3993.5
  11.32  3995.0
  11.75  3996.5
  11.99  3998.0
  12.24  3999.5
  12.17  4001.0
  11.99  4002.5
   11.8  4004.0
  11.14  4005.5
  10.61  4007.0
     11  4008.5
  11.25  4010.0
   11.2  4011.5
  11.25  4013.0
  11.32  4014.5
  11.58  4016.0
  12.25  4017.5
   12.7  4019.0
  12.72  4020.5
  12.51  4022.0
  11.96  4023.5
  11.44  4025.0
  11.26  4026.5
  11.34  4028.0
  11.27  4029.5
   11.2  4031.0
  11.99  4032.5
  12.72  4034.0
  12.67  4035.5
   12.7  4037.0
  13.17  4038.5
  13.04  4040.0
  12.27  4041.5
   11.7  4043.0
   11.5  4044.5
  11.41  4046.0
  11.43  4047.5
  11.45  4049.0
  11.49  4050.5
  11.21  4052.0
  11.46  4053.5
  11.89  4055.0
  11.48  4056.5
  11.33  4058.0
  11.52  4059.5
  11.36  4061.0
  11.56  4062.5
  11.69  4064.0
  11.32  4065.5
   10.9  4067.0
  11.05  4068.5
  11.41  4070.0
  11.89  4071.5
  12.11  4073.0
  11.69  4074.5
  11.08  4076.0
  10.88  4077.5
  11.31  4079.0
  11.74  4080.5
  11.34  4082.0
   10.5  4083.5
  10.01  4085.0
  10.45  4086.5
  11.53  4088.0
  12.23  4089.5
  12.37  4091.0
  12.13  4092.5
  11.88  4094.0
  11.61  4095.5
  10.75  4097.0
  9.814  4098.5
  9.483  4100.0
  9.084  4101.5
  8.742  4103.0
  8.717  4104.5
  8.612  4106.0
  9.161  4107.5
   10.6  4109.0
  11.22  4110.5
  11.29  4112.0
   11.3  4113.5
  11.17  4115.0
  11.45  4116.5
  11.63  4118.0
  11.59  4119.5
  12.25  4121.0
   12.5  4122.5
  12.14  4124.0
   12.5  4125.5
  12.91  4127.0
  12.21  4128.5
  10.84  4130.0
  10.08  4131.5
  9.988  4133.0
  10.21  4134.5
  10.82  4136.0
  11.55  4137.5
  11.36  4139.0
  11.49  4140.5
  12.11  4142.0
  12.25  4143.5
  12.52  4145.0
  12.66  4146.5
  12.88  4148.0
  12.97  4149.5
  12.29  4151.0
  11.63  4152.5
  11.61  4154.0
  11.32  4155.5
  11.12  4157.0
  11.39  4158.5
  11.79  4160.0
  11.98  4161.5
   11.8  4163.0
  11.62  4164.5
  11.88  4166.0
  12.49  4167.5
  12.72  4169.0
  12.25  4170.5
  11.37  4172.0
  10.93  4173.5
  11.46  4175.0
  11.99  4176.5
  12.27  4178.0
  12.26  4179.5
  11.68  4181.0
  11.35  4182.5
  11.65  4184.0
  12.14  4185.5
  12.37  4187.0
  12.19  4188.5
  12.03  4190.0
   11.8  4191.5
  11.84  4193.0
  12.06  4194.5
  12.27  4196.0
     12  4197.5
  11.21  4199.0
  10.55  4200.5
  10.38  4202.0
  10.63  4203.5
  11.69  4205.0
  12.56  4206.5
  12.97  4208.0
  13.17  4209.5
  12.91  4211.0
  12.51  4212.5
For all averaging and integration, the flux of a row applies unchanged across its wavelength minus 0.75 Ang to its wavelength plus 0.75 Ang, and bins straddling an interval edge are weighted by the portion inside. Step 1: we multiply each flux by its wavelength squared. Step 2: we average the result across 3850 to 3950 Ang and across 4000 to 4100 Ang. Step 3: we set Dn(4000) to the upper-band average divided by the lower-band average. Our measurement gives 1.3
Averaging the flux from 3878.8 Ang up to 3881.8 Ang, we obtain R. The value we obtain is 9.19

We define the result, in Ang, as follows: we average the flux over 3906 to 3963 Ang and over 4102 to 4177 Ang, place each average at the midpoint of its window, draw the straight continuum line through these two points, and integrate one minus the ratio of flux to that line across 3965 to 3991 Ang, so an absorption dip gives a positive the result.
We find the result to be 4.3 Ang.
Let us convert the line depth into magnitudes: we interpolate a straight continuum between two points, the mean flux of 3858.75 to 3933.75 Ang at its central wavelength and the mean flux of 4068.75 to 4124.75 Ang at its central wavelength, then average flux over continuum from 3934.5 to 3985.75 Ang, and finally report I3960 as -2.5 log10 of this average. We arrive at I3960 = 0.18 mag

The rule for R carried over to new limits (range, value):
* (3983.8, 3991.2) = 9.83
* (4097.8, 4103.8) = 9.27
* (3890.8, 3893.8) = 7.84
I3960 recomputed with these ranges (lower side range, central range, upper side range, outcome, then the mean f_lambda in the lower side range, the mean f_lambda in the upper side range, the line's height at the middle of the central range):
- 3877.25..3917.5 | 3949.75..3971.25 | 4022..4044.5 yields 0.32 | 9.82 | 12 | 10.9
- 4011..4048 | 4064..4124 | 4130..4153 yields 0.07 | 12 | 11.6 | 11.8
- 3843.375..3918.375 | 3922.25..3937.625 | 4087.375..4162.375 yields 0.24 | 9.87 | 11.3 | 10.2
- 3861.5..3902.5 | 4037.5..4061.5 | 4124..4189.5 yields -0.08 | 9.6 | 11.8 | 10.9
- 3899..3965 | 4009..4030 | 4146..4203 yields -0.13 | 9.51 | 11.8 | 10.3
